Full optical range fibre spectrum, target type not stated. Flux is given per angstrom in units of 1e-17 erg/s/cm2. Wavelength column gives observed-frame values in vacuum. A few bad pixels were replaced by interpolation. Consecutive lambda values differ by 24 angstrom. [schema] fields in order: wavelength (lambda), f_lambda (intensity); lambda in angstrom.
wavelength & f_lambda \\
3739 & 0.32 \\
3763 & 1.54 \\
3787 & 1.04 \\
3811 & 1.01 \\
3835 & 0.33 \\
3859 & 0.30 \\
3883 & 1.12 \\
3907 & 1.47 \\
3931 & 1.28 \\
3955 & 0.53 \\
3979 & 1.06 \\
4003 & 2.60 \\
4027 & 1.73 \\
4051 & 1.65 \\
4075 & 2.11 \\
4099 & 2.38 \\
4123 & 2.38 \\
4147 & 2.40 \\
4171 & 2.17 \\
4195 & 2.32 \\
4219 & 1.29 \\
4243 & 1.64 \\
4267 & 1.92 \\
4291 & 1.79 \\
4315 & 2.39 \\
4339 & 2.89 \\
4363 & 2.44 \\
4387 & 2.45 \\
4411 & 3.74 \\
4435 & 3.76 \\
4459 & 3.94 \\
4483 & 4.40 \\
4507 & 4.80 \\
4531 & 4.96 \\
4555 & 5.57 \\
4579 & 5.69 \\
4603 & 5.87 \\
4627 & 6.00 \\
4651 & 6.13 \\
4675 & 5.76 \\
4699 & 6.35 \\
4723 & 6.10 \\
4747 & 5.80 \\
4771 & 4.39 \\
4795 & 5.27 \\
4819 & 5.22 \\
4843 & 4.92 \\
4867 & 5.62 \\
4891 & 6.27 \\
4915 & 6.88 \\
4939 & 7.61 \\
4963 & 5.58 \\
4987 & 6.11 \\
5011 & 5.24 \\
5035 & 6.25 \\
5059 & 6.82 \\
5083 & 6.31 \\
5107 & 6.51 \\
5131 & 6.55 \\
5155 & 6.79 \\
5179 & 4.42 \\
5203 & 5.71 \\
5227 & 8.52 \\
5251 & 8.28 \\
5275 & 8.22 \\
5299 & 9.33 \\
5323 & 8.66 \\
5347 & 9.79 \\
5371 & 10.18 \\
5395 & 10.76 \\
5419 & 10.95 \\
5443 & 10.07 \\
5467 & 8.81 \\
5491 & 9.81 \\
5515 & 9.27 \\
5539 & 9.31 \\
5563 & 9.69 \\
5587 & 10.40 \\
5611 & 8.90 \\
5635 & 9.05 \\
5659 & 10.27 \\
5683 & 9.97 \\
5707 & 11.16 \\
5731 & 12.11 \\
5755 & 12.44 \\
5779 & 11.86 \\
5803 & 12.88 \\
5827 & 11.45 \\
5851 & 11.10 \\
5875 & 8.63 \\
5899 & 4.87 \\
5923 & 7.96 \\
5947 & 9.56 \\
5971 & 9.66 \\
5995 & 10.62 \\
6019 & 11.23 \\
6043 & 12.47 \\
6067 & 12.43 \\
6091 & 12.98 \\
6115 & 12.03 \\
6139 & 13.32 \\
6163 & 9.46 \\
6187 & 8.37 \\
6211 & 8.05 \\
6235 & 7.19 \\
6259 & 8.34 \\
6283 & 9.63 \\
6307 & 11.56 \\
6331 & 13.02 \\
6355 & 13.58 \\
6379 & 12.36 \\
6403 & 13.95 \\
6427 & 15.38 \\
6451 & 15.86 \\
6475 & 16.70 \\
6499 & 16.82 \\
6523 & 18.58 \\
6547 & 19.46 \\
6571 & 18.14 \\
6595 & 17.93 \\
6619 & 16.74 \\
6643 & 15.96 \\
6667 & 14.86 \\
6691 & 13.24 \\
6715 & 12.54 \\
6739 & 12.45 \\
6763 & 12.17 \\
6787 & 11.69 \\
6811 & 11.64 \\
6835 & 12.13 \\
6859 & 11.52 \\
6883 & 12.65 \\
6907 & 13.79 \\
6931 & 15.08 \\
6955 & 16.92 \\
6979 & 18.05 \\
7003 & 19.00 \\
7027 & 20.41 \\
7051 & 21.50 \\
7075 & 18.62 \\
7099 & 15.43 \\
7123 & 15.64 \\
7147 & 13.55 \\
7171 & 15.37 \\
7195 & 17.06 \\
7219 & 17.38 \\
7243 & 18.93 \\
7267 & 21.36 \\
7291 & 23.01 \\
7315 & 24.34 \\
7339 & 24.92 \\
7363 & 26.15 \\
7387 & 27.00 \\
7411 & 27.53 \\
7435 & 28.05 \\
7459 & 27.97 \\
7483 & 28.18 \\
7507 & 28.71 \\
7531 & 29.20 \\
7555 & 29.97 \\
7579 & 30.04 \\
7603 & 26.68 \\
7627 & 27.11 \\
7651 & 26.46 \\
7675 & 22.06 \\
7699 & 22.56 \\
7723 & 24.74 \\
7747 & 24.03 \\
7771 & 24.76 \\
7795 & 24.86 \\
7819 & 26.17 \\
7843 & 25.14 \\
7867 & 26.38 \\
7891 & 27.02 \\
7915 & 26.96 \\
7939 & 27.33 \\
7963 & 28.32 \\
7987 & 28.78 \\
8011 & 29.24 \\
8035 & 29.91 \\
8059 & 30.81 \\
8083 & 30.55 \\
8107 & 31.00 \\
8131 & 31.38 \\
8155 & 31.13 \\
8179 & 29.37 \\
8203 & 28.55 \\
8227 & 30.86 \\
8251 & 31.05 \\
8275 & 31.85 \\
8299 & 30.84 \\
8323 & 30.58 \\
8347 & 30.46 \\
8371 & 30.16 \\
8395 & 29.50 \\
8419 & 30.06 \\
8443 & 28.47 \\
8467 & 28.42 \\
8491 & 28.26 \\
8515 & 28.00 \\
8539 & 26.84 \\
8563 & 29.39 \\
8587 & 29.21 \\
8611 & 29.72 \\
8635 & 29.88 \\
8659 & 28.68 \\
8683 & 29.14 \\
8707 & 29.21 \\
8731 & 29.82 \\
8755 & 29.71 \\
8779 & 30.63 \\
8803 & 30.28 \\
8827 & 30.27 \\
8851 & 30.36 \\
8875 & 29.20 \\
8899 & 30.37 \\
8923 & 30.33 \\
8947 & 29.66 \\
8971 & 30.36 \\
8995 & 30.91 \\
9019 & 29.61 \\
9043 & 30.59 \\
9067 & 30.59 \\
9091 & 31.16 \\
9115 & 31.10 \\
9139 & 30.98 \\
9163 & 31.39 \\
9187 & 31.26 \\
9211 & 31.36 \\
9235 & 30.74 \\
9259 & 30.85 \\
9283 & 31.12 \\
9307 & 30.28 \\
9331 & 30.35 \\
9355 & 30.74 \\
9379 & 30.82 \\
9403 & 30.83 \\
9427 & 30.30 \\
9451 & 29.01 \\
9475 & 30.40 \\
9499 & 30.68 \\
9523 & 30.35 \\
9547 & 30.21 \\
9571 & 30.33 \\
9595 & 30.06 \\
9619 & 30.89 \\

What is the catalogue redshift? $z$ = 0.000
